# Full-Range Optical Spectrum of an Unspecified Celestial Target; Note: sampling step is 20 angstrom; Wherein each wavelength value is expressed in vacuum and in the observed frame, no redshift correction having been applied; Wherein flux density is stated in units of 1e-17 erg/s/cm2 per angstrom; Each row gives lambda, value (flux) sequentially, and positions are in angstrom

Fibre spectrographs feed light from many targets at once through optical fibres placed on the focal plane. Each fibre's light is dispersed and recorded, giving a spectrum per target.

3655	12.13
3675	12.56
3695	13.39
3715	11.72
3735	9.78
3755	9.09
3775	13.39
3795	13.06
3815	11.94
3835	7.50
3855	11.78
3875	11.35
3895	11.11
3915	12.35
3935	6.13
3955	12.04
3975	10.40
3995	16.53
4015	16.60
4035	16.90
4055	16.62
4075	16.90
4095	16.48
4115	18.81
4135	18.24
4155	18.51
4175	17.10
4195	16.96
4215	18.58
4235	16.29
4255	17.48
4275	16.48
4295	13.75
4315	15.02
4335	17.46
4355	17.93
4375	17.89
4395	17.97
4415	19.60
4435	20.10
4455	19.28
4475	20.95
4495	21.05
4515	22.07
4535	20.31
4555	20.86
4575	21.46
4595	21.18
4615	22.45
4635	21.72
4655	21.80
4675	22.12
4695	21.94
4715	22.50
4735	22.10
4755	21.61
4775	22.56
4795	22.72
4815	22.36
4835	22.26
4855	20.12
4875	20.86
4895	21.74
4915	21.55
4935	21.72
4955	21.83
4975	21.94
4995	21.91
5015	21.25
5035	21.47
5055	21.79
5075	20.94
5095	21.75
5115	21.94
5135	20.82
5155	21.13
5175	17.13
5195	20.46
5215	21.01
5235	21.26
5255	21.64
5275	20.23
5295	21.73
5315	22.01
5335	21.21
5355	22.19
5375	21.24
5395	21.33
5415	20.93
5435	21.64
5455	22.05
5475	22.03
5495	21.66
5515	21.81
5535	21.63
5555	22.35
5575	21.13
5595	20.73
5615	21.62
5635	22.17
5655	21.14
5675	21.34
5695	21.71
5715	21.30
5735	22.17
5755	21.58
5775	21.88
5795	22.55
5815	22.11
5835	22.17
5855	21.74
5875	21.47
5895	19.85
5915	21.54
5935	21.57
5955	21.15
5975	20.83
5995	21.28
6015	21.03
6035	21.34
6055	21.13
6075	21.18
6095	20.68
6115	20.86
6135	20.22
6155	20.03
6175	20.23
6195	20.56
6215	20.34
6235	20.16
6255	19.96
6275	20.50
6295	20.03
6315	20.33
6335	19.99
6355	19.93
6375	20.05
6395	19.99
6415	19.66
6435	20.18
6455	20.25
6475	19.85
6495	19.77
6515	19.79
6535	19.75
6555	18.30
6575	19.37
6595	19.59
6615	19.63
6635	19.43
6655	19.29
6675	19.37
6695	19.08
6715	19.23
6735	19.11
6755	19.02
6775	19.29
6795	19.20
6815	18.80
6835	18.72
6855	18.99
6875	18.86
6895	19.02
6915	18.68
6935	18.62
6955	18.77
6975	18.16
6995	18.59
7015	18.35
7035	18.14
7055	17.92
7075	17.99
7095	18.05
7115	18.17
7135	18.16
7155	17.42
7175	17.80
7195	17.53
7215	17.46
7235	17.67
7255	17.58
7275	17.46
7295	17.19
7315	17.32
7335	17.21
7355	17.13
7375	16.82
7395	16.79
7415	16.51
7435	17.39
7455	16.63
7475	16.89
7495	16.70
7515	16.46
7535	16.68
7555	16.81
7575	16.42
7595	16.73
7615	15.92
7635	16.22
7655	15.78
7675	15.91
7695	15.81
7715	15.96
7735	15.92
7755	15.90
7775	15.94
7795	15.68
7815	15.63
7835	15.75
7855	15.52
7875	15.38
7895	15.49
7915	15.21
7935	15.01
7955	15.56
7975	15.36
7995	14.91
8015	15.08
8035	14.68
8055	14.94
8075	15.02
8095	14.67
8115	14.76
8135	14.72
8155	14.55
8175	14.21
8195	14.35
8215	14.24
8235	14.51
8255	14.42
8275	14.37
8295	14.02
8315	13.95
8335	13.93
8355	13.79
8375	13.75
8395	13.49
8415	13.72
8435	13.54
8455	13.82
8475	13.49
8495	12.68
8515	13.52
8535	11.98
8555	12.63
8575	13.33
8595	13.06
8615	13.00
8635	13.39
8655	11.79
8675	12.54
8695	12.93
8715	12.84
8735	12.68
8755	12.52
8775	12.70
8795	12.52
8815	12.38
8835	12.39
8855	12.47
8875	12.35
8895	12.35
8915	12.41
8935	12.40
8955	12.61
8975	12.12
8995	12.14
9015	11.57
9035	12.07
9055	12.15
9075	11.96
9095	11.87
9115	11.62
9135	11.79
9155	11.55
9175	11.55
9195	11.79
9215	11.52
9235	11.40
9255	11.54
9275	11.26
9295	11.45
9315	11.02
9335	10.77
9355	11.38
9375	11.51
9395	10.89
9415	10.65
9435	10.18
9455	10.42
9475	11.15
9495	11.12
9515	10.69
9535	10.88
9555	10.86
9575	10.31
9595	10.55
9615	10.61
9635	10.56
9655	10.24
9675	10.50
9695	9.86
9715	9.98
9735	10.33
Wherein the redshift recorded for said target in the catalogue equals 0.00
